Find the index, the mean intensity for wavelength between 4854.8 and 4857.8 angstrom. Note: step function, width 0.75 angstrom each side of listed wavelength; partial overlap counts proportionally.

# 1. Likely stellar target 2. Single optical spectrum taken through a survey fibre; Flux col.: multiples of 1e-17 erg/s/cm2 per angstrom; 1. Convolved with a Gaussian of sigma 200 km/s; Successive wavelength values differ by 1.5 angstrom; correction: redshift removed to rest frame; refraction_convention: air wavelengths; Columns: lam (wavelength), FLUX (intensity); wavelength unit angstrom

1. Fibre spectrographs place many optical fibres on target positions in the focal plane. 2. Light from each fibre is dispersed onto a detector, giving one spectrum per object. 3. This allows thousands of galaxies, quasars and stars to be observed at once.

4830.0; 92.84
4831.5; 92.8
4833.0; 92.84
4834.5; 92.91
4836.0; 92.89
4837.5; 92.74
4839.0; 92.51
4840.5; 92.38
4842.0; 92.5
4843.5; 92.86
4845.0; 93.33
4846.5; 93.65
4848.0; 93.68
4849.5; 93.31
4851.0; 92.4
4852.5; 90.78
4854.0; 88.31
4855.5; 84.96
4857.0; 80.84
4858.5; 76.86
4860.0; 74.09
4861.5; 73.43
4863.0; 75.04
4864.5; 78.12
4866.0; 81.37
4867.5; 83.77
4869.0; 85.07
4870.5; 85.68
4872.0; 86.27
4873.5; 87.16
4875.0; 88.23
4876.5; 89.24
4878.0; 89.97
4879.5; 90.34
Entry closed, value 82.8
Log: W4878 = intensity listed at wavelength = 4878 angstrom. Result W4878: 89.97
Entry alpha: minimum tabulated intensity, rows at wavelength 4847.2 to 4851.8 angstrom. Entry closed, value 92.4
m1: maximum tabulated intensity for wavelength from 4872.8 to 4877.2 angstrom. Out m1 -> 89.24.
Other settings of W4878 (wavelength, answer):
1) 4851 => 92.4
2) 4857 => 80.84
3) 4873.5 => 87.16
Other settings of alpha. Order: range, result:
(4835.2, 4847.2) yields 92.38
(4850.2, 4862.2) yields 73.43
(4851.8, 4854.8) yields 88.31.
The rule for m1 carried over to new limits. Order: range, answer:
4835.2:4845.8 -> 93.33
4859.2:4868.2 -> 83.77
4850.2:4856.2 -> 92.4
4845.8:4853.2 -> 93.68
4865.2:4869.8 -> 85.07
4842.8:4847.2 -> 93.65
